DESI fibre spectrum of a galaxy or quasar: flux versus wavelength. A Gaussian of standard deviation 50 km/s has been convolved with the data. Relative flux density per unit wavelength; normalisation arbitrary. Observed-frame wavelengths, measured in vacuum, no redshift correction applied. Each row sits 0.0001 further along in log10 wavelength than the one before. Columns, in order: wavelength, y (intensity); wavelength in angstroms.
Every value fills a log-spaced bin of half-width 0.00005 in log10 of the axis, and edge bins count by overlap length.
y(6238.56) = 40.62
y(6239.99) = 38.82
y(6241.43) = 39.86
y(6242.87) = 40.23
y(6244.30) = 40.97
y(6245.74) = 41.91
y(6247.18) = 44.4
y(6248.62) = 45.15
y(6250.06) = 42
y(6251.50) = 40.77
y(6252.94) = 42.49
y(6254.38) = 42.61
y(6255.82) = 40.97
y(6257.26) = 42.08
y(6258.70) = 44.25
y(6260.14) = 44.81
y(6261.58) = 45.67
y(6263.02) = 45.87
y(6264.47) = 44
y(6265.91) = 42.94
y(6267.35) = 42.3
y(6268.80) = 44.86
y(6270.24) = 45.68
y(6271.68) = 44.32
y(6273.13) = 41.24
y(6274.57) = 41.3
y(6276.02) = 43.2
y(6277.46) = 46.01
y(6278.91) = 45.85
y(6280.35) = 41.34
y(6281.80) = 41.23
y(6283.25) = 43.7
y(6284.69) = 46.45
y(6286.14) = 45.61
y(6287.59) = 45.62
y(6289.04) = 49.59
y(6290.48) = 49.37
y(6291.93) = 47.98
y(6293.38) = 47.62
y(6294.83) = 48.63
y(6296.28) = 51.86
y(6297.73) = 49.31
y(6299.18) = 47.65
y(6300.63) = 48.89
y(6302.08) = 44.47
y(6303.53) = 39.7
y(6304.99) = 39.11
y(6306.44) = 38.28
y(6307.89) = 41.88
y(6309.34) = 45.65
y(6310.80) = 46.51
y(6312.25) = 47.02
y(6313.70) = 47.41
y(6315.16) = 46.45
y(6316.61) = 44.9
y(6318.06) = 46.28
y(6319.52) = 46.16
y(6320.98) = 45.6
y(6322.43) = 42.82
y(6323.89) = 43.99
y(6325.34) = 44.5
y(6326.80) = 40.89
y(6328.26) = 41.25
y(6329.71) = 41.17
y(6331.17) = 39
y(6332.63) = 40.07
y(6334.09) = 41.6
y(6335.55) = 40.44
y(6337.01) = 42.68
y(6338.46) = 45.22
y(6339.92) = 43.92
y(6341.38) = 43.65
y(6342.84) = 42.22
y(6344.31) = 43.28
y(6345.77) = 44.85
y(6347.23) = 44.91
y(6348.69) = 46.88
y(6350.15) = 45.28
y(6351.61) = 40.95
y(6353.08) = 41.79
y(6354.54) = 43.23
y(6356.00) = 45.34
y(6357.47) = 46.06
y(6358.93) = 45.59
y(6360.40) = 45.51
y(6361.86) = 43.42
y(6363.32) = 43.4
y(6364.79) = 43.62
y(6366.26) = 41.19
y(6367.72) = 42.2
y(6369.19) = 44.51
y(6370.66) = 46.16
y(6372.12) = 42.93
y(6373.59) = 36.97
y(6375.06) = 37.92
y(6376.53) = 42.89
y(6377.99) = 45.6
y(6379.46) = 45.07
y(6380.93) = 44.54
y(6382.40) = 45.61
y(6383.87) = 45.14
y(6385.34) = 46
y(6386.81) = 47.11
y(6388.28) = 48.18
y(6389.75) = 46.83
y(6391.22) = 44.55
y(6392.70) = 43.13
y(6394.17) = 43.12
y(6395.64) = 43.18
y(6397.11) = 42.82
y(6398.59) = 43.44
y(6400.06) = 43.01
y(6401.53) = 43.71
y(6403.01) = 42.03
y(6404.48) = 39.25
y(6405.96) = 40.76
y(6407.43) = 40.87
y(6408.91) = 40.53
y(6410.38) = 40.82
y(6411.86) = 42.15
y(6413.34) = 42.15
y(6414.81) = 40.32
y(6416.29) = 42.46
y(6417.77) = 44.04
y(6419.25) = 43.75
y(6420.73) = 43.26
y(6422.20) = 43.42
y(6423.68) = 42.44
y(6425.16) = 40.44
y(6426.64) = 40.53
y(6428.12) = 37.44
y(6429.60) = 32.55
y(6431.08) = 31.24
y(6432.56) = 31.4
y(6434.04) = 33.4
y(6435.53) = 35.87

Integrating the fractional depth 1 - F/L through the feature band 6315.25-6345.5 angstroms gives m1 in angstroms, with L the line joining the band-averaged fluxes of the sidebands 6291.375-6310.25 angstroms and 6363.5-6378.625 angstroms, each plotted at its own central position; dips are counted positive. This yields 0.7 angstroms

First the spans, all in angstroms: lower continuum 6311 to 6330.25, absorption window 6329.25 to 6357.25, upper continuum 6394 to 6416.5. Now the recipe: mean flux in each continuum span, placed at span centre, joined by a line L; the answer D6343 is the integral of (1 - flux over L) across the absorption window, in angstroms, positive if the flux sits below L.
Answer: 0.52 angstroms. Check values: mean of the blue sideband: 44.6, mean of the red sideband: 41.9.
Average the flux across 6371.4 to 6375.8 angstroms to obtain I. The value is 39.2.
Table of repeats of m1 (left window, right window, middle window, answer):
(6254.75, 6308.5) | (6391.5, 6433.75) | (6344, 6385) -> -1.48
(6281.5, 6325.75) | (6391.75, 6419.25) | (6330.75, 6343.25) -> 0.66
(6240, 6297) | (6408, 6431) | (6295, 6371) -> -2.33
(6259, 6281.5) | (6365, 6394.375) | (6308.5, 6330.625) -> -0.35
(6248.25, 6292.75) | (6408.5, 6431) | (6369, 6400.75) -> -1.86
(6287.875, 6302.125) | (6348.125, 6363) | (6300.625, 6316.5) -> 1.25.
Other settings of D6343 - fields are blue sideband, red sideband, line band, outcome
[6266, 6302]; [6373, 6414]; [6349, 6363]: -0.05 angstroms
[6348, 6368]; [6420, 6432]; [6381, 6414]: -1.95 angstroms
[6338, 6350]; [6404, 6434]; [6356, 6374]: -0.22 angstroms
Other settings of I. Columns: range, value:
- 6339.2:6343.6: 43.2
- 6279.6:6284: 42.2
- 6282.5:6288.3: 45.3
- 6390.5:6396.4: 43.5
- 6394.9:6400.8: 43.2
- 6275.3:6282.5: 43.6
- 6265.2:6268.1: 42.6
